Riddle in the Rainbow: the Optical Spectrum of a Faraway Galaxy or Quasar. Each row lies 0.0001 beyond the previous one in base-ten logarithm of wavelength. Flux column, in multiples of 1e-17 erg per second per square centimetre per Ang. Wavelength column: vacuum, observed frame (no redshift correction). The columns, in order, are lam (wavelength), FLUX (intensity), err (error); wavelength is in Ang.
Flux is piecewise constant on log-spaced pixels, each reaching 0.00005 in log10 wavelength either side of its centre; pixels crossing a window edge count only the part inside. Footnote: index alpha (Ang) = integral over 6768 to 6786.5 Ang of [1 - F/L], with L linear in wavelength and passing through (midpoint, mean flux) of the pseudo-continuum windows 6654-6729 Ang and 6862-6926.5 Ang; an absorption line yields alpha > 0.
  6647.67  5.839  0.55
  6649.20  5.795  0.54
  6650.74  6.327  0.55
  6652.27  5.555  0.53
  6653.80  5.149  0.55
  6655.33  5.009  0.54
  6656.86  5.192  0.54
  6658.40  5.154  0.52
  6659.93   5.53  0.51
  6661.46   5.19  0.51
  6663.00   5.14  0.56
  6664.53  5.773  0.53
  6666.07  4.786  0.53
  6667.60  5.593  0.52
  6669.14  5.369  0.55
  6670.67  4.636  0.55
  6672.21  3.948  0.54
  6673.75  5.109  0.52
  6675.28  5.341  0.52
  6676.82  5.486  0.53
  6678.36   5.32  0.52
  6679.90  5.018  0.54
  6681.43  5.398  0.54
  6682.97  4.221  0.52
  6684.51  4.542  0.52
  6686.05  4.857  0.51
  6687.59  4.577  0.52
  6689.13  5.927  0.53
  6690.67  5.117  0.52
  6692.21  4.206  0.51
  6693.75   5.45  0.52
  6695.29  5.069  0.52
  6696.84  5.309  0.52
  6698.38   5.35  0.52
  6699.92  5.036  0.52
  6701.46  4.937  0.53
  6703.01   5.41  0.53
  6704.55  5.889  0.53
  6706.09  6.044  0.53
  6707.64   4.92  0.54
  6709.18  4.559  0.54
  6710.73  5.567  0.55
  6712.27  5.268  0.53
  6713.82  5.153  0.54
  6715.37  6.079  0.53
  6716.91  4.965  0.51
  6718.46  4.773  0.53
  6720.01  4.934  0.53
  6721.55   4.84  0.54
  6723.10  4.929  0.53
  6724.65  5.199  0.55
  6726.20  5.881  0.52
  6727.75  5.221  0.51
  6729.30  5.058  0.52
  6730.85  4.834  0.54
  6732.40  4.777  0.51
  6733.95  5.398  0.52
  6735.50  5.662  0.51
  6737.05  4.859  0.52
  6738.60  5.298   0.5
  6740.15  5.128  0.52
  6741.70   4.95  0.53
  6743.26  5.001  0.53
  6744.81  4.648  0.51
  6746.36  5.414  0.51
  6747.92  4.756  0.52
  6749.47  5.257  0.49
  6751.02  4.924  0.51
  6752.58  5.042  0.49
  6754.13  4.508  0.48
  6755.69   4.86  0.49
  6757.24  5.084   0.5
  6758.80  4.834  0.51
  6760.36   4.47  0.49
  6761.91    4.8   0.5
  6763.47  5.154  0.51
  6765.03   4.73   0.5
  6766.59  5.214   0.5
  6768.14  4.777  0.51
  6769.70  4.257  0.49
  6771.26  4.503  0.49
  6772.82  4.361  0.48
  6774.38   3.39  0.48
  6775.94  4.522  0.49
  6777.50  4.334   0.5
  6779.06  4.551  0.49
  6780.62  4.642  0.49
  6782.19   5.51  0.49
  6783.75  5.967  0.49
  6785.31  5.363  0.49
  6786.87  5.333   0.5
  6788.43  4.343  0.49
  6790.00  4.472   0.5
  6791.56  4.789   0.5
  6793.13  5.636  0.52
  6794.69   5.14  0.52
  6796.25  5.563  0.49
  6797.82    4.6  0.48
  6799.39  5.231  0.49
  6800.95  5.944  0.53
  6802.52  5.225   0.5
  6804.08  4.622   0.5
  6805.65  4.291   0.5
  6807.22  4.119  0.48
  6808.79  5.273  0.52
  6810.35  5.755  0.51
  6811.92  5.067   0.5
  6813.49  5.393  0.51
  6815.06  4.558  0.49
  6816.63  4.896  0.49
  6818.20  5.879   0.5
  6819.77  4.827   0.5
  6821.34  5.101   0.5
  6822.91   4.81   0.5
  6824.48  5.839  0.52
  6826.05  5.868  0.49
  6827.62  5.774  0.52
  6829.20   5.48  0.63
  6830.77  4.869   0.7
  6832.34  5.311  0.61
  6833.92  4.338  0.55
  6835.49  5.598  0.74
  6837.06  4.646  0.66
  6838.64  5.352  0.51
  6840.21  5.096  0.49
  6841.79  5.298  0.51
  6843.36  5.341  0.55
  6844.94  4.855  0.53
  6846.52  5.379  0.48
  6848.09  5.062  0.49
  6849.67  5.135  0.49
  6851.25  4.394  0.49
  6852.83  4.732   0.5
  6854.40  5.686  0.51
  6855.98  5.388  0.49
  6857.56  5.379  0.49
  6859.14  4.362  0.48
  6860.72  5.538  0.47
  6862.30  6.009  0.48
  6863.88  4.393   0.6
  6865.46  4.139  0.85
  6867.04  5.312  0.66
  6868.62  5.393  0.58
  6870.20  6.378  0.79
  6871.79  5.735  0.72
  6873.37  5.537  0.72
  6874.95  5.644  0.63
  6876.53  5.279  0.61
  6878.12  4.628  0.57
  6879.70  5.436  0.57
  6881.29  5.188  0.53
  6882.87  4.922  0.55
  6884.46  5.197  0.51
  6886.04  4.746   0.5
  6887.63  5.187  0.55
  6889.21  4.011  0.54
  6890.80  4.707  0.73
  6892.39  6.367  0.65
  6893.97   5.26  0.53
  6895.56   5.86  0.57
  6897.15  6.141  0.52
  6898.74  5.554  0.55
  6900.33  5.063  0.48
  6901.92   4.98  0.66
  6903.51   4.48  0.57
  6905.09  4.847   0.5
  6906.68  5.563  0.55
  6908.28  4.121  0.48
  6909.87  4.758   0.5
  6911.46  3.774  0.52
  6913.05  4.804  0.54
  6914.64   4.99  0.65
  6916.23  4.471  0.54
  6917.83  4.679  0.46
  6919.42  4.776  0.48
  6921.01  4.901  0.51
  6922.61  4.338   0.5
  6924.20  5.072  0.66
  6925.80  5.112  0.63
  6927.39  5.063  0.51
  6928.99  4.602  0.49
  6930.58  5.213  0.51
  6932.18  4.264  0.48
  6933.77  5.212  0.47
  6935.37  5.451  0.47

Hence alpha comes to 1.51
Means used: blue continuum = 5.15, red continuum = 5.06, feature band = 4.69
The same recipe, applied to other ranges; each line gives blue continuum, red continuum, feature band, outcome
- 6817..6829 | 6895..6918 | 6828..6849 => 0.8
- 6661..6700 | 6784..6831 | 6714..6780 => 2.6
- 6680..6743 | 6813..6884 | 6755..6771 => 1.1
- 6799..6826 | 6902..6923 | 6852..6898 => -4.0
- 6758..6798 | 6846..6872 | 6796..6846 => -1.3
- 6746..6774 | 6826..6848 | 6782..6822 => -0.7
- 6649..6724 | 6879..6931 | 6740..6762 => 0.9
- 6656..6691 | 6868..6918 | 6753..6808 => 2.9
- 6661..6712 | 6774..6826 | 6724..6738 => -0.3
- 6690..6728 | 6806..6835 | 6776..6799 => 0.8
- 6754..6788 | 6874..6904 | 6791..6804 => -1.0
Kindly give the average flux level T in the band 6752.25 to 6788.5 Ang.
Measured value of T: 4.78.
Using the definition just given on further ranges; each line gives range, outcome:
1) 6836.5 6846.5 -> 5.13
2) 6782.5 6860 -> 5.13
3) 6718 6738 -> 5.11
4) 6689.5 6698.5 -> 5.1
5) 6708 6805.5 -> 4.98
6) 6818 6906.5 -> 5.21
